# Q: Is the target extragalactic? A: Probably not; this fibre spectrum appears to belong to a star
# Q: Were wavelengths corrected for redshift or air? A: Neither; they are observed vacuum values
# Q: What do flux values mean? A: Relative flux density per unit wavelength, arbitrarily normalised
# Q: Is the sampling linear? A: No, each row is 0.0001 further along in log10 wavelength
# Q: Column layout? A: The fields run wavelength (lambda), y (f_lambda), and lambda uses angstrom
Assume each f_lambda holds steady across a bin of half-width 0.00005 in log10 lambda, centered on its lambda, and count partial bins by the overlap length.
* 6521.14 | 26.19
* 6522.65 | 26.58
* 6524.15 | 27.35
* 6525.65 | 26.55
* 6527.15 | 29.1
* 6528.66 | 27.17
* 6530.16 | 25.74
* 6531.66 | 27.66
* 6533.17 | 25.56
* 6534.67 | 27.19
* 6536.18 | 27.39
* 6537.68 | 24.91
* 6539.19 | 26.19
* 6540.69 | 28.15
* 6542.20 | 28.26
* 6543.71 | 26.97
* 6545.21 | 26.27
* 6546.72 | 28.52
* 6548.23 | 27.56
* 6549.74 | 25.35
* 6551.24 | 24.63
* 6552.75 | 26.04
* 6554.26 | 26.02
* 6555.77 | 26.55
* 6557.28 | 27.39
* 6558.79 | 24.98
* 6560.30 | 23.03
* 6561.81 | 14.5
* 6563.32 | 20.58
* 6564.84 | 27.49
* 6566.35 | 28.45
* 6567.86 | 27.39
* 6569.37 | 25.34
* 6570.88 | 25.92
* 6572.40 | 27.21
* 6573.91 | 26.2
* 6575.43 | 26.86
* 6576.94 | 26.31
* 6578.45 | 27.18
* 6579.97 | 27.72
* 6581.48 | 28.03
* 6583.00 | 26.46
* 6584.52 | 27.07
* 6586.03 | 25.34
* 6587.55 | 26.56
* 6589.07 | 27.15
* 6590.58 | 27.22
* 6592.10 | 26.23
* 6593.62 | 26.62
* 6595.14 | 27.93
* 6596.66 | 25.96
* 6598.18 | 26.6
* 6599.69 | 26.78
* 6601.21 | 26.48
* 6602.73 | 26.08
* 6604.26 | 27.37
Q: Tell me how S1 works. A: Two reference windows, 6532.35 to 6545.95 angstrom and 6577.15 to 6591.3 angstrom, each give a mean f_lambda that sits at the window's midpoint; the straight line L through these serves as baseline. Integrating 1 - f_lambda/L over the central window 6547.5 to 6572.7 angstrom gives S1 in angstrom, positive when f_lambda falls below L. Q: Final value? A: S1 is 1.6 angstrom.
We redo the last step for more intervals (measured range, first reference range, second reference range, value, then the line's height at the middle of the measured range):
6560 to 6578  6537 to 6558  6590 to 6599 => 1.1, 26.7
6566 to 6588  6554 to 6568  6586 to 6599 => -1.0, 25.6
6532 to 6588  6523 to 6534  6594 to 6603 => 1.6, 26.9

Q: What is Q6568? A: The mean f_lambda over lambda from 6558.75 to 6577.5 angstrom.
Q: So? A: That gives 24.9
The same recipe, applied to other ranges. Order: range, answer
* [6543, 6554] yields 26.5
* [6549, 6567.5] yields 24.6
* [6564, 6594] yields 26.8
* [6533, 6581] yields 26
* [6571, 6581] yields 26.9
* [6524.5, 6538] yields 26.9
